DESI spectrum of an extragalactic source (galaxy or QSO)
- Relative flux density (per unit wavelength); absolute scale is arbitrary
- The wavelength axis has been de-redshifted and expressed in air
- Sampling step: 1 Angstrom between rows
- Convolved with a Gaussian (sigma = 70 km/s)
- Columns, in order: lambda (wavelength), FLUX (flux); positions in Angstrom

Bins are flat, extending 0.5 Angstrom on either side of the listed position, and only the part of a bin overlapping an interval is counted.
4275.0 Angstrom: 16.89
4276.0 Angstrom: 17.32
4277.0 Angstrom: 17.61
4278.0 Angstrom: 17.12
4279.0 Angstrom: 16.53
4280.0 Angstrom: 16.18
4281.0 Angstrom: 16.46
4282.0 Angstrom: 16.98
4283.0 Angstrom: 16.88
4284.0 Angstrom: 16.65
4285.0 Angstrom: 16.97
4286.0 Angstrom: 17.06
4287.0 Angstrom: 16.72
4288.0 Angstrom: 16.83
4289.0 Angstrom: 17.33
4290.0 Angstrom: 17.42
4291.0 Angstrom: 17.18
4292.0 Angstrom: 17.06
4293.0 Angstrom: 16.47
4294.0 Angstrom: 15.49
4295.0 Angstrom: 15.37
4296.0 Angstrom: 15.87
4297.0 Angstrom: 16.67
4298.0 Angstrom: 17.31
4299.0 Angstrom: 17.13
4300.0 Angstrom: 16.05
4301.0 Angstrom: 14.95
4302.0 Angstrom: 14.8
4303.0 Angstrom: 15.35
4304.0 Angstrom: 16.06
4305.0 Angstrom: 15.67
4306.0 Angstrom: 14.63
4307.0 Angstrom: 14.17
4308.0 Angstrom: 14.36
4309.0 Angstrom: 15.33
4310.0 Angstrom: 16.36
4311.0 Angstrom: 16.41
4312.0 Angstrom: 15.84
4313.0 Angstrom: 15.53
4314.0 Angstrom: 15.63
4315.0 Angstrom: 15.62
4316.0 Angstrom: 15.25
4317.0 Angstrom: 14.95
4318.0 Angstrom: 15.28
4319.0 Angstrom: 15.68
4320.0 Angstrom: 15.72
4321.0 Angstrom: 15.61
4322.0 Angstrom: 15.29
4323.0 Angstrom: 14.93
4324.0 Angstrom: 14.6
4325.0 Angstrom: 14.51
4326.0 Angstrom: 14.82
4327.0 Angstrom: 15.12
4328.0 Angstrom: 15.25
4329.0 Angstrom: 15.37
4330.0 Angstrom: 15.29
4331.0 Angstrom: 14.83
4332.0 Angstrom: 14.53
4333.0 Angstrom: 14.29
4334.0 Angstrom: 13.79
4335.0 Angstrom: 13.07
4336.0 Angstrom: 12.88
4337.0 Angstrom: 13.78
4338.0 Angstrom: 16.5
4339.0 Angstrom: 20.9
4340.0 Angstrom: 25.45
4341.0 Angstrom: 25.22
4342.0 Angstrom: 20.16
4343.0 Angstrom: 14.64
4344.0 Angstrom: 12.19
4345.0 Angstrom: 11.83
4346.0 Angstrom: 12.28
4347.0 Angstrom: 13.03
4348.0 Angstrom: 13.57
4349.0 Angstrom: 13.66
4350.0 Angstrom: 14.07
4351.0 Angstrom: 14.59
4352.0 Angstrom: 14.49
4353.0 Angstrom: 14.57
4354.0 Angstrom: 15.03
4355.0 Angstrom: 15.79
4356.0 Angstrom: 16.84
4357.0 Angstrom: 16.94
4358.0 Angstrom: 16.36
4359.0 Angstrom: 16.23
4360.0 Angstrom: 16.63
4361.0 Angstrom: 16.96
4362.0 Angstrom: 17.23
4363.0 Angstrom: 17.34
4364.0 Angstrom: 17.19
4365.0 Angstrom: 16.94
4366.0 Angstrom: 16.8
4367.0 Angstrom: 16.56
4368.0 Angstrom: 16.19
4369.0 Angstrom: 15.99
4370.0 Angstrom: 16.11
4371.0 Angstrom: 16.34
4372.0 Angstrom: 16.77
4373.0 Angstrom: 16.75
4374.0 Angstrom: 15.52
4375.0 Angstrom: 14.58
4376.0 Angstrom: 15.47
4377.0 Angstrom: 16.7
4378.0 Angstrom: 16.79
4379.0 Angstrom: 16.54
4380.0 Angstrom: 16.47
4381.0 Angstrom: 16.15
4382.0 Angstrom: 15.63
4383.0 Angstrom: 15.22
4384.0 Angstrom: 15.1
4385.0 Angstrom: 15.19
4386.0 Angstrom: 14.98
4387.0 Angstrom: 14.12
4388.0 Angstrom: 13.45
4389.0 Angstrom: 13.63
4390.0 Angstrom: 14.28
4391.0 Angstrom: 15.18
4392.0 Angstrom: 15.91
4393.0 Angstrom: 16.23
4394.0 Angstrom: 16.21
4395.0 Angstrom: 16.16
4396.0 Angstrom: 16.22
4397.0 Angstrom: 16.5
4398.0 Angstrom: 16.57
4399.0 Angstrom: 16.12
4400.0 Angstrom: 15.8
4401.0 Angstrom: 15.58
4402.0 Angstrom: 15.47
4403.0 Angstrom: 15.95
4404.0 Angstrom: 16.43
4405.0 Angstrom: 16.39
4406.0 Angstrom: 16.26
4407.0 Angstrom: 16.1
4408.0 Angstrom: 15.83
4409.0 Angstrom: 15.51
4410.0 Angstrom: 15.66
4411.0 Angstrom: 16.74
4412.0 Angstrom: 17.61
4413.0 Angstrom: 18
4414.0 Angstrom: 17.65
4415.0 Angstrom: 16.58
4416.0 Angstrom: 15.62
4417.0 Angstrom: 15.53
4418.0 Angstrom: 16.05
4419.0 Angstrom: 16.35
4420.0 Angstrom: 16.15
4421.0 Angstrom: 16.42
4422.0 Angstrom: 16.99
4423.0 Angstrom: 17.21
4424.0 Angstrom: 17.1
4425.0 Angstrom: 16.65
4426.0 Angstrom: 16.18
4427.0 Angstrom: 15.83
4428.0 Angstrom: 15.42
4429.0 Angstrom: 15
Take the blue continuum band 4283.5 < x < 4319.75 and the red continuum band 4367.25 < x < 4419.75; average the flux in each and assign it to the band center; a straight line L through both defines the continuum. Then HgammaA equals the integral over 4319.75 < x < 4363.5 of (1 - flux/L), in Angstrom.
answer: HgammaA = 1.00 Angstrom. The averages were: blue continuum 16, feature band 15.6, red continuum 15.9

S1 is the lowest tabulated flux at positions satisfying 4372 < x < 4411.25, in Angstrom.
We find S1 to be 13.45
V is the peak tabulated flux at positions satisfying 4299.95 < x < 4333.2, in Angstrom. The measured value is 16.41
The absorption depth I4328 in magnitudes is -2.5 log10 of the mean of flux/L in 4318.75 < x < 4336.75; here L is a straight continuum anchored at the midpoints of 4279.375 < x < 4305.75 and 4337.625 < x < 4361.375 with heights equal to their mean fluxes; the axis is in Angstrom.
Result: 0.11 mag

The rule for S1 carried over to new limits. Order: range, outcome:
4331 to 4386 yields 11.83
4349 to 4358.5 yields 13.66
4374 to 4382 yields 14.58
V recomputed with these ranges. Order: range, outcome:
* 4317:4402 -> 25.45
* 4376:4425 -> 18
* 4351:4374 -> 17.34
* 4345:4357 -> 16.94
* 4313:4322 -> 15.72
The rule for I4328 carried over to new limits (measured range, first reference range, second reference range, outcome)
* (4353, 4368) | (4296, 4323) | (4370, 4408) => -0.06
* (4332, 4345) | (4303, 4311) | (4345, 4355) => -0.17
